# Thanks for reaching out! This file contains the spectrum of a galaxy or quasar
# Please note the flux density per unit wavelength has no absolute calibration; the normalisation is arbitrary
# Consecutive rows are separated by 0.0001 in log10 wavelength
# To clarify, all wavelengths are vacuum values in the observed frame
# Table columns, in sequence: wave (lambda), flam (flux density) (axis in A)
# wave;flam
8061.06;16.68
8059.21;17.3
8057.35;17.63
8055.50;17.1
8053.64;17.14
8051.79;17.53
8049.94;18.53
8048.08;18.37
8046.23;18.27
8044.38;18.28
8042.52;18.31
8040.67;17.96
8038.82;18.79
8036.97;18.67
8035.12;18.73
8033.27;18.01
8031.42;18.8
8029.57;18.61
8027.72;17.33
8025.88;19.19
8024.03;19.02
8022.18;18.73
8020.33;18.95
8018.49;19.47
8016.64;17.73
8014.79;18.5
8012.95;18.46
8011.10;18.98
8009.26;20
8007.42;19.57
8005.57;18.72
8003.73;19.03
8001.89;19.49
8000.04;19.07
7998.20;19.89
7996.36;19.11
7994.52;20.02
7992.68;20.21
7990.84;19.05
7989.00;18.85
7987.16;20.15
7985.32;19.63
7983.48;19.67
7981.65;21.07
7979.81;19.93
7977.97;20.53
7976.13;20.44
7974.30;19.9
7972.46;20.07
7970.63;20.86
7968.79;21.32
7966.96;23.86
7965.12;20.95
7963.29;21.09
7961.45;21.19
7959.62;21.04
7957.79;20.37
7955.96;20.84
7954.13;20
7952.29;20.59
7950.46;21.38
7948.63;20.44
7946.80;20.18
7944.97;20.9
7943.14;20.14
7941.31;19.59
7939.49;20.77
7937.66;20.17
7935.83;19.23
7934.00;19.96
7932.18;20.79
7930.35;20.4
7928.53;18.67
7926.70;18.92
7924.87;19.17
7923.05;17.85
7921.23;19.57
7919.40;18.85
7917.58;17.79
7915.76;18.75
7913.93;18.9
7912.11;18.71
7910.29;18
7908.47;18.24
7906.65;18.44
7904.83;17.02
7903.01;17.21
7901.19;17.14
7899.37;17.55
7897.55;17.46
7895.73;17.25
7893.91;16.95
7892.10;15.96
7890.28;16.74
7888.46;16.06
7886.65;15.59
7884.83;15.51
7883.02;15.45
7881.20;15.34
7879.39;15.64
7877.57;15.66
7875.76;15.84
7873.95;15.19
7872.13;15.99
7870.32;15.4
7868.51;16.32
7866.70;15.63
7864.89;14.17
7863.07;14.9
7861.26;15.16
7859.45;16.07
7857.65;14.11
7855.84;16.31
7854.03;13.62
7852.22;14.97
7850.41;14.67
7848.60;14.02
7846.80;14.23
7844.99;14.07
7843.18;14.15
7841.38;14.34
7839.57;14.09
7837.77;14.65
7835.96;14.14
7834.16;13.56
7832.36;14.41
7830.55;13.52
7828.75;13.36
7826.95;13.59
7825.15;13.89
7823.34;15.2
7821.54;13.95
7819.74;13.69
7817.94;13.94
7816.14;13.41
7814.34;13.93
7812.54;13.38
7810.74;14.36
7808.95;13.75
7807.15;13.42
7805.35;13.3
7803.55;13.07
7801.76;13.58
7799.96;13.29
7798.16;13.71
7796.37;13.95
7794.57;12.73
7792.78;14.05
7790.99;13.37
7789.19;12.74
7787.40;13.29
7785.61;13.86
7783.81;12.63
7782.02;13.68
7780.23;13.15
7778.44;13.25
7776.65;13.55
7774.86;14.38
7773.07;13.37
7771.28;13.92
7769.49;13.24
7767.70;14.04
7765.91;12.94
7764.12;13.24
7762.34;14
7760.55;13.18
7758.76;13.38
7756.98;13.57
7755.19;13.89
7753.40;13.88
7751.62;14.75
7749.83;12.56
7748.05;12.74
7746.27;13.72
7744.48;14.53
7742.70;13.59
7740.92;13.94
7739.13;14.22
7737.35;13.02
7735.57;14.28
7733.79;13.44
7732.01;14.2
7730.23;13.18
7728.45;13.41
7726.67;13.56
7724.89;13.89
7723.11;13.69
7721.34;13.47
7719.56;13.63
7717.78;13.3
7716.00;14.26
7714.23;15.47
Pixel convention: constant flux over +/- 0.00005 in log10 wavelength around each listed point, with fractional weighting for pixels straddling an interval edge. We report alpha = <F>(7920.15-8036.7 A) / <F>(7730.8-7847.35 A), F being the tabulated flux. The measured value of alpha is 1.4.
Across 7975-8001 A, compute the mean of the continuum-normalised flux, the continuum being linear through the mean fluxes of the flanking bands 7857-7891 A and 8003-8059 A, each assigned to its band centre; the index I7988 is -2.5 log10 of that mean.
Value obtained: -0.13 mag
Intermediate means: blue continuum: 15.5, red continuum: 18.5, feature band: 19.8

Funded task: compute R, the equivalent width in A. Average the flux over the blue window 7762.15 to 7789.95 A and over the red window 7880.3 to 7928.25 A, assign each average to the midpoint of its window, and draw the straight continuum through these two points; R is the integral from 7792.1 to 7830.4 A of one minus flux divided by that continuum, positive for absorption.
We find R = 2.3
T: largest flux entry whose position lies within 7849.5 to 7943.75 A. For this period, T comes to 20.79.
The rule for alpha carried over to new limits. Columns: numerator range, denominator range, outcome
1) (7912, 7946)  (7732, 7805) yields 1.44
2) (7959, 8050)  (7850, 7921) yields 1.18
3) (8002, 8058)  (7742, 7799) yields 1.37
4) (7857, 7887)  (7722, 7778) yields 1.13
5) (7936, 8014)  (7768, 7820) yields 1.49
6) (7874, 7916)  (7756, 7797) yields 1.25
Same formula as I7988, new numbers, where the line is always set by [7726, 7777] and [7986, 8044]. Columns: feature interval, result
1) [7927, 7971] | -0.169 mag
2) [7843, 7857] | 0.081 mag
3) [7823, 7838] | 0.095 mag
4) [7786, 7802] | 0.084 mag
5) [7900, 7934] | -0.100 mag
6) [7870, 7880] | 0.034 mag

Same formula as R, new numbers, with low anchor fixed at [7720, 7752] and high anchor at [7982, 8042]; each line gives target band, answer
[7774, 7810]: 3.19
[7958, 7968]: -1.91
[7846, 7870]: 1.62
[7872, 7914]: 0.02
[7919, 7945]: -3.22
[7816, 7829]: 1.19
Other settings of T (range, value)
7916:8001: 23.86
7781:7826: 15.2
